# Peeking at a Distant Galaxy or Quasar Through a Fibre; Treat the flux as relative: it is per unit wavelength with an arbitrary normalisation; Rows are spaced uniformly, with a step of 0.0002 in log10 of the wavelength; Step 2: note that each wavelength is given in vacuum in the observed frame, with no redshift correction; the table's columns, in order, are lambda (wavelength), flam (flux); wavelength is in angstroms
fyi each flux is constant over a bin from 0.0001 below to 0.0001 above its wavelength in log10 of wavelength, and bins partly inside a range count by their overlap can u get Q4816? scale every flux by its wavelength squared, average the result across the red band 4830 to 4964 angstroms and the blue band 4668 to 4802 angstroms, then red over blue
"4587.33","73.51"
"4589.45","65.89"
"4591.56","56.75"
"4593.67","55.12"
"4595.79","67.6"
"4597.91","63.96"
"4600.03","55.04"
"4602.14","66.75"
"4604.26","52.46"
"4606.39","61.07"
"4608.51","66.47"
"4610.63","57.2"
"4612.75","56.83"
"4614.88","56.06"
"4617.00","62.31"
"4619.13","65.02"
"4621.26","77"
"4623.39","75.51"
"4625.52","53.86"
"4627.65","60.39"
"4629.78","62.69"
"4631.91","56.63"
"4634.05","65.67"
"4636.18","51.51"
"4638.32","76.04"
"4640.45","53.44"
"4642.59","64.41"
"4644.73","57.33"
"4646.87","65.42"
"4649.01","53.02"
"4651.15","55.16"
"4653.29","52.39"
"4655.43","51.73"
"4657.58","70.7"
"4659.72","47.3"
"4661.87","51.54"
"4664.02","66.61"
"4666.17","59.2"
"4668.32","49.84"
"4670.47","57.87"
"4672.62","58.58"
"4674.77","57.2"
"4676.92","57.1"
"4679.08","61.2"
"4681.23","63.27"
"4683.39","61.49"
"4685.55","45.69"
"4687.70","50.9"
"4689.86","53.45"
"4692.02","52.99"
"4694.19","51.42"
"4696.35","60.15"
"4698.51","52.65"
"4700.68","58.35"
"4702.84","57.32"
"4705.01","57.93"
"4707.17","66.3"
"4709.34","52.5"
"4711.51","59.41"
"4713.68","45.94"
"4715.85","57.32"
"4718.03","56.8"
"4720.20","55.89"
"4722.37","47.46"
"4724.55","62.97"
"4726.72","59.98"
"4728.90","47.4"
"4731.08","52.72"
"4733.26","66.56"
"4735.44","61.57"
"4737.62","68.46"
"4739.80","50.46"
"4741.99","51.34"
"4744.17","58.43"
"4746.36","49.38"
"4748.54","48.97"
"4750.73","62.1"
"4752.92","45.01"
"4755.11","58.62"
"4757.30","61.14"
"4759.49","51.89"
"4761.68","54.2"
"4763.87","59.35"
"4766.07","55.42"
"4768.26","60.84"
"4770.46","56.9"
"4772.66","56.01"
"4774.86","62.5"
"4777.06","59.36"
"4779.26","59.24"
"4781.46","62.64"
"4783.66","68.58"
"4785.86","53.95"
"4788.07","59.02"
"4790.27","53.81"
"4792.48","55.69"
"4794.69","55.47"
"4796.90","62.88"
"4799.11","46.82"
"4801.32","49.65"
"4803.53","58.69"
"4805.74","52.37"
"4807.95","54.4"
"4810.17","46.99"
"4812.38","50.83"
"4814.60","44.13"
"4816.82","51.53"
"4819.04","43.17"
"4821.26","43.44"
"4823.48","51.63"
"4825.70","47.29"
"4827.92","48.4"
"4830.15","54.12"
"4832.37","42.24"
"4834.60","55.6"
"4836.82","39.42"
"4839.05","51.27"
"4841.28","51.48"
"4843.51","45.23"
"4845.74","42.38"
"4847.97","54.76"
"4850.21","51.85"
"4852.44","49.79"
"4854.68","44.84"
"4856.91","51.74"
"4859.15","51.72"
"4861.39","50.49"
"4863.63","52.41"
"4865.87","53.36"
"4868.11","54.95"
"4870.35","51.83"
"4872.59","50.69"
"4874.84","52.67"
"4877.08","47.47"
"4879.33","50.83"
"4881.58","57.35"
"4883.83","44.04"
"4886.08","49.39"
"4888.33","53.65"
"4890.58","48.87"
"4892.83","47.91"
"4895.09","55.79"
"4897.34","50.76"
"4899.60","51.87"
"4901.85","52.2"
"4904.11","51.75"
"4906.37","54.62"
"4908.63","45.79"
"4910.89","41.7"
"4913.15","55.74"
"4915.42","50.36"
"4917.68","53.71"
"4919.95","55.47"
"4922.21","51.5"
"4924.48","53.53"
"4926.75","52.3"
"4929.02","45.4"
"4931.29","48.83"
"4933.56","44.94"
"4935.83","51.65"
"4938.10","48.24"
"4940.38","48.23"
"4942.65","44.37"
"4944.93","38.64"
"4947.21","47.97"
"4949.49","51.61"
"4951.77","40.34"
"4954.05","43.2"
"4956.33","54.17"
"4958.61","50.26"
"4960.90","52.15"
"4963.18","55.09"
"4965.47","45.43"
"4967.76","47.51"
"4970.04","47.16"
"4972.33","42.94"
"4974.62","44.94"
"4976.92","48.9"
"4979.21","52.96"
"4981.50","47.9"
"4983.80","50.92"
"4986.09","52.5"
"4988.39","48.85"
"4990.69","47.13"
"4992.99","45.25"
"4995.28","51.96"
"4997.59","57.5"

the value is 0.94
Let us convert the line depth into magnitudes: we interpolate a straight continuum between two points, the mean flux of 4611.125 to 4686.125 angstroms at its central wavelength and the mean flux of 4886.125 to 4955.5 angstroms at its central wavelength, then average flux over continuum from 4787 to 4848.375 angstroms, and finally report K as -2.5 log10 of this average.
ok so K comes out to 0.06 mag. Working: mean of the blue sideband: 59.5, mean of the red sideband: 49.4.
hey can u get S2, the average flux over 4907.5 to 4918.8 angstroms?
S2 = 49.5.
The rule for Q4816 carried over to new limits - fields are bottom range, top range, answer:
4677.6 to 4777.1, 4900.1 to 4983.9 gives 0.95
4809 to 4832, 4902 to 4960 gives 1.07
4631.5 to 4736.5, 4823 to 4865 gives 0.92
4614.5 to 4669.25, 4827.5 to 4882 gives 0.91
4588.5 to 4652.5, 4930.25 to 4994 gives 0.90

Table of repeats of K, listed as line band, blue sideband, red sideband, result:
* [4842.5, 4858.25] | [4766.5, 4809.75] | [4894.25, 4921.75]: 0.12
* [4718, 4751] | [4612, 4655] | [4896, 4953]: 0.01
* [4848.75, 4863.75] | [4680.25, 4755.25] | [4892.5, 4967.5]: 0.03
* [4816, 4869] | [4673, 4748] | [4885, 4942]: 0.07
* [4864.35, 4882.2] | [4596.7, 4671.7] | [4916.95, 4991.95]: -0.01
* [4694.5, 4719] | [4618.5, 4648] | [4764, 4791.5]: 0.08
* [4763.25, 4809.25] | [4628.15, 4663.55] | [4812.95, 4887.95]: -0.10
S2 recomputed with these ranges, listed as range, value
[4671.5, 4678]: 57.7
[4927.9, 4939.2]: 47.8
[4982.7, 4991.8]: 49.9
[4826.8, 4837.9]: 48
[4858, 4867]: 52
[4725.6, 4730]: 53.8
